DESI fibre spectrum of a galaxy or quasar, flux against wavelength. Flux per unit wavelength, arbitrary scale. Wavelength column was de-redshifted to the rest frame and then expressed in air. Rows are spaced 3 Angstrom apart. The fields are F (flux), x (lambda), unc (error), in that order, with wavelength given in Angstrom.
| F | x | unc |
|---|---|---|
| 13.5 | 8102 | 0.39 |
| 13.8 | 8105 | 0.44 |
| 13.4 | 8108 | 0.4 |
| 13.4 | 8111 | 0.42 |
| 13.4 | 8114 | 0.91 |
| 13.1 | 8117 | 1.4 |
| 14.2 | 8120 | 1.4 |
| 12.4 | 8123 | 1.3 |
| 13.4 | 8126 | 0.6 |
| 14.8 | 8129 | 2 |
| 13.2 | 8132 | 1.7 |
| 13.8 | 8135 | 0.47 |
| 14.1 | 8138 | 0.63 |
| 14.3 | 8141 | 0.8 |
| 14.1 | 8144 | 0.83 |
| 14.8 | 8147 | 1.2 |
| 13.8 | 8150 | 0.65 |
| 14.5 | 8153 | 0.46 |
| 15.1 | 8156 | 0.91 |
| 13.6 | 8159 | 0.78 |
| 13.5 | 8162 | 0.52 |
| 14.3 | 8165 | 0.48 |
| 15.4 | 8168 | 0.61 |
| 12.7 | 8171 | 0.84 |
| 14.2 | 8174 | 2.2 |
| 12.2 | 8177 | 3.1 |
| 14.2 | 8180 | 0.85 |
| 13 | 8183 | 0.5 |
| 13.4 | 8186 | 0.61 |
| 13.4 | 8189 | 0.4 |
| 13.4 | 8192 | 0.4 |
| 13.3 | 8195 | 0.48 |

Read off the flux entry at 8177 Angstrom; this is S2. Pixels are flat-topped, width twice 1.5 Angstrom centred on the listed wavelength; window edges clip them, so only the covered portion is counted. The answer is 12.2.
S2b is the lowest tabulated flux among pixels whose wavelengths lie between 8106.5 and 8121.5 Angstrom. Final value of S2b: 13.1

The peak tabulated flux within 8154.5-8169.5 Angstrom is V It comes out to 15.4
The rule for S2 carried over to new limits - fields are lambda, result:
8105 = 13.8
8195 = 13.3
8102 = 13.5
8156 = 15.1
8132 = 13.2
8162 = 13.5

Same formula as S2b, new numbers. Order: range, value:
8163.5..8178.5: 12.2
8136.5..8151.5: 13.8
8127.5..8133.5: 13.2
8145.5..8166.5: 13.5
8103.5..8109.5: 13.4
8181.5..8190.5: 13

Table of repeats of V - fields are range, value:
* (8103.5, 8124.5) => 14.2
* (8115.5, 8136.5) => 14.8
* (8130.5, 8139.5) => 14.1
